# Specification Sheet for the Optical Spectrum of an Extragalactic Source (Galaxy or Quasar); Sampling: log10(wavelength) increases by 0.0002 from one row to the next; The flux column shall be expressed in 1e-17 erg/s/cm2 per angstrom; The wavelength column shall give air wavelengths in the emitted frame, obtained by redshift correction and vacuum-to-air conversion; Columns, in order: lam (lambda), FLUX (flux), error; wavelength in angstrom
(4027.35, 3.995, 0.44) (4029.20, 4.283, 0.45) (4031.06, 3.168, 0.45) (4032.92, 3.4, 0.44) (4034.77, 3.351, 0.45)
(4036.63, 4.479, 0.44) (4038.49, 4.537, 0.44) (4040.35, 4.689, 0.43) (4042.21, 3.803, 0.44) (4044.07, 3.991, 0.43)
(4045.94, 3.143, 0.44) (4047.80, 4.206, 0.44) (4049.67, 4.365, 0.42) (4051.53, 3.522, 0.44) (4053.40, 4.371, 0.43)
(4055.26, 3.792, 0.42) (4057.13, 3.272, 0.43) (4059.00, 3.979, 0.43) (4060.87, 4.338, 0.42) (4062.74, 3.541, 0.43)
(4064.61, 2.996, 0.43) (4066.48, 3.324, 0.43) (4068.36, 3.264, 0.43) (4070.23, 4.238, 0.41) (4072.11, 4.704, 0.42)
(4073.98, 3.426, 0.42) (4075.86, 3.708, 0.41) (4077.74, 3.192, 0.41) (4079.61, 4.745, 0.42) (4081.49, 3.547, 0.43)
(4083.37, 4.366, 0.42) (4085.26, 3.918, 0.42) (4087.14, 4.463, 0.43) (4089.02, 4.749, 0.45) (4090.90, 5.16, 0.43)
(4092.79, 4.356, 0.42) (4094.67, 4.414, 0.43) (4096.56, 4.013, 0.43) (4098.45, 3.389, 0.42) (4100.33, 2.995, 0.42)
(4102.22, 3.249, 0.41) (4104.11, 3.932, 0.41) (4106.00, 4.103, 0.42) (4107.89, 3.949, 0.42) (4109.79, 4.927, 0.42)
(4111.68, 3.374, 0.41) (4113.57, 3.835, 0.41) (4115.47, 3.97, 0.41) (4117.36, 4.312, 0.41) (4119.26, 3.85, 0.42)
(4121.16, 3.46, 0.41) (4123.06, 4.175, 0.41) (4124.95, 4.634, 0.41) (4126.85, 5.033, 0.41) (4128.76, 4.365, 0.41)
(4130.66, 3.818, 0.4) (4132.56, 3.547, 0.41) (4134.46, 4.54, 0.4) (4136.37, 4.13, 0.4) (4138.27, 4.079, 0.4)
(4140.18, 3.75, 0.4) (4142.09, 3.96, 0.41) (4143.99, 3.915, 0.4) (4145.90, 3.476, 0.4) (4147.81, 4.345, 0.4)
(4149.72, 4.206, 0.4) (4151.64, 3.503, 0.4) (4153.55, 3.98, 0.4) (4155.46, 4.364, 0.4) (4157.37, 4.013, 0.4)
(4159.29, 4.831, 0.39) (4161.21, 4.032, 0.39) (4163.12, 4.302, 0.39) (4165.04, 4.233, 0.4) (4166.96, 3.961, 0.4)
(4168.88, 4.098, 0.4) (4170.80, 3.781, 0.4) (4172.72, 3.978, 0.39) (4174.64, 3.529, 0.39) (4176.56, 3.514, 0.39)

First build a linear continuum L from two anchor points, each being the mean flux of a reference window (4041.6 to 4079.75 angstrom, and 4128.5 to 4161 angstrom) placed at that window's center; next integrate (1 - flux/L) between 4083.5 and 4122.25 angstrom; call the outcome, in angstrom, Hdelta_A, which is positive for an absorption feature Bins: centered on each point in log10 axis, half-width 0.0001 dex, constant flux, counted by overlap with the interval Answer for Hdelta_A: -1.1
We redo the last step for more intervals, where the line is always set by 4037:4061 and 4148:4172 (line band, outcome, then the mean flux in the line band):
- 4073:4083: 0.66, 3.77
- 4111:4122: 0.69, 3.81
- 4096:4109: 1.25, 3.67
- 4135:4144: 0.21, 4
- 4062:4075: 1.22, 3.64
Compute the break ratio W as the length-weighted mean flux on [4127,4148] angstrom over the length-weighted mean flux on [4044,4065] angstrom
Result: 1.1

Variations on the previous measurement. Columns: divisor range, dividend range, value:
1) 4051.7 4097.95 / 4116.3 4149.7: 1.03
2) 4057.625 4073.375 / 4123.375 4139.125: 1.13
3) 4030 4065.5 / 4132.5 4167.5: 1.06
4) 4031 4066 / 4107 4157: 1.05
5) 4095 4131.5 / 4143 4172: 1.02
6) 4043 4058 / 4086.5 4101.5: 1.09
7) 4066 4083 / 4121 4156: 1.07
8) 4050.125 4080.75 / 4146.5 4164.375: 1.10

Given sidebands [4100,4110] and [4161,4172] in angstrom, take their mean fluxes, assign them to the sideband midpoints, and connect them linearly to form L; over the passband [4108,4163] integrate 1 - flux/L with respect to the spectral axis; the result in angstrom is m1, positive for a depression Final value -1.9 angstrom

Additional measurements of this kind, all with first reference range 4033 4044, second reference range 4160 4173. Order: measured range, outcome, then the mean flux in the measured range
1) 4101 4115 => 0.7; 3.89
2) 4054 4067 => 1.5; 3.64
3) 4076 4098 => -0.7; 4.23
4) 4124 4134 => -0.5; 4.3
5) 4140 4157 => 0.5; 3.96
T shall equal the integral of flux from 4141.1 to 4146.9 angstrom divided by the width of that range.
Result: 3.79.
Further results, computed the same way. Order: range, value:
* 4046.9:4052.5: 4.03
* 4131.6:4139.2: 4.08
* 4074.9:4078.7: 3.46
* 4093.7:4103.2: 3.62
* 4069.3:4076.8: 4.02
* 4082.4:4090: 4.37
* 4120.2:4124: 3.81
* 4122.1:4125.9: 4.41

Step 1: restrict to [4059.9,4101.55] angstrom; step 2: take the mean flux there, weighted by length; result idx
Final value 3.94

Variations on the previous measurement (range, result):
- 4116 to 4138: 4.16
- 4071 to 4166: 4.07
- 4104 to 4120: 4.03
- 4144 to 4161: 4.08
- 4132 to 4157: 3.99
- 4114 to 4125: 4.01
